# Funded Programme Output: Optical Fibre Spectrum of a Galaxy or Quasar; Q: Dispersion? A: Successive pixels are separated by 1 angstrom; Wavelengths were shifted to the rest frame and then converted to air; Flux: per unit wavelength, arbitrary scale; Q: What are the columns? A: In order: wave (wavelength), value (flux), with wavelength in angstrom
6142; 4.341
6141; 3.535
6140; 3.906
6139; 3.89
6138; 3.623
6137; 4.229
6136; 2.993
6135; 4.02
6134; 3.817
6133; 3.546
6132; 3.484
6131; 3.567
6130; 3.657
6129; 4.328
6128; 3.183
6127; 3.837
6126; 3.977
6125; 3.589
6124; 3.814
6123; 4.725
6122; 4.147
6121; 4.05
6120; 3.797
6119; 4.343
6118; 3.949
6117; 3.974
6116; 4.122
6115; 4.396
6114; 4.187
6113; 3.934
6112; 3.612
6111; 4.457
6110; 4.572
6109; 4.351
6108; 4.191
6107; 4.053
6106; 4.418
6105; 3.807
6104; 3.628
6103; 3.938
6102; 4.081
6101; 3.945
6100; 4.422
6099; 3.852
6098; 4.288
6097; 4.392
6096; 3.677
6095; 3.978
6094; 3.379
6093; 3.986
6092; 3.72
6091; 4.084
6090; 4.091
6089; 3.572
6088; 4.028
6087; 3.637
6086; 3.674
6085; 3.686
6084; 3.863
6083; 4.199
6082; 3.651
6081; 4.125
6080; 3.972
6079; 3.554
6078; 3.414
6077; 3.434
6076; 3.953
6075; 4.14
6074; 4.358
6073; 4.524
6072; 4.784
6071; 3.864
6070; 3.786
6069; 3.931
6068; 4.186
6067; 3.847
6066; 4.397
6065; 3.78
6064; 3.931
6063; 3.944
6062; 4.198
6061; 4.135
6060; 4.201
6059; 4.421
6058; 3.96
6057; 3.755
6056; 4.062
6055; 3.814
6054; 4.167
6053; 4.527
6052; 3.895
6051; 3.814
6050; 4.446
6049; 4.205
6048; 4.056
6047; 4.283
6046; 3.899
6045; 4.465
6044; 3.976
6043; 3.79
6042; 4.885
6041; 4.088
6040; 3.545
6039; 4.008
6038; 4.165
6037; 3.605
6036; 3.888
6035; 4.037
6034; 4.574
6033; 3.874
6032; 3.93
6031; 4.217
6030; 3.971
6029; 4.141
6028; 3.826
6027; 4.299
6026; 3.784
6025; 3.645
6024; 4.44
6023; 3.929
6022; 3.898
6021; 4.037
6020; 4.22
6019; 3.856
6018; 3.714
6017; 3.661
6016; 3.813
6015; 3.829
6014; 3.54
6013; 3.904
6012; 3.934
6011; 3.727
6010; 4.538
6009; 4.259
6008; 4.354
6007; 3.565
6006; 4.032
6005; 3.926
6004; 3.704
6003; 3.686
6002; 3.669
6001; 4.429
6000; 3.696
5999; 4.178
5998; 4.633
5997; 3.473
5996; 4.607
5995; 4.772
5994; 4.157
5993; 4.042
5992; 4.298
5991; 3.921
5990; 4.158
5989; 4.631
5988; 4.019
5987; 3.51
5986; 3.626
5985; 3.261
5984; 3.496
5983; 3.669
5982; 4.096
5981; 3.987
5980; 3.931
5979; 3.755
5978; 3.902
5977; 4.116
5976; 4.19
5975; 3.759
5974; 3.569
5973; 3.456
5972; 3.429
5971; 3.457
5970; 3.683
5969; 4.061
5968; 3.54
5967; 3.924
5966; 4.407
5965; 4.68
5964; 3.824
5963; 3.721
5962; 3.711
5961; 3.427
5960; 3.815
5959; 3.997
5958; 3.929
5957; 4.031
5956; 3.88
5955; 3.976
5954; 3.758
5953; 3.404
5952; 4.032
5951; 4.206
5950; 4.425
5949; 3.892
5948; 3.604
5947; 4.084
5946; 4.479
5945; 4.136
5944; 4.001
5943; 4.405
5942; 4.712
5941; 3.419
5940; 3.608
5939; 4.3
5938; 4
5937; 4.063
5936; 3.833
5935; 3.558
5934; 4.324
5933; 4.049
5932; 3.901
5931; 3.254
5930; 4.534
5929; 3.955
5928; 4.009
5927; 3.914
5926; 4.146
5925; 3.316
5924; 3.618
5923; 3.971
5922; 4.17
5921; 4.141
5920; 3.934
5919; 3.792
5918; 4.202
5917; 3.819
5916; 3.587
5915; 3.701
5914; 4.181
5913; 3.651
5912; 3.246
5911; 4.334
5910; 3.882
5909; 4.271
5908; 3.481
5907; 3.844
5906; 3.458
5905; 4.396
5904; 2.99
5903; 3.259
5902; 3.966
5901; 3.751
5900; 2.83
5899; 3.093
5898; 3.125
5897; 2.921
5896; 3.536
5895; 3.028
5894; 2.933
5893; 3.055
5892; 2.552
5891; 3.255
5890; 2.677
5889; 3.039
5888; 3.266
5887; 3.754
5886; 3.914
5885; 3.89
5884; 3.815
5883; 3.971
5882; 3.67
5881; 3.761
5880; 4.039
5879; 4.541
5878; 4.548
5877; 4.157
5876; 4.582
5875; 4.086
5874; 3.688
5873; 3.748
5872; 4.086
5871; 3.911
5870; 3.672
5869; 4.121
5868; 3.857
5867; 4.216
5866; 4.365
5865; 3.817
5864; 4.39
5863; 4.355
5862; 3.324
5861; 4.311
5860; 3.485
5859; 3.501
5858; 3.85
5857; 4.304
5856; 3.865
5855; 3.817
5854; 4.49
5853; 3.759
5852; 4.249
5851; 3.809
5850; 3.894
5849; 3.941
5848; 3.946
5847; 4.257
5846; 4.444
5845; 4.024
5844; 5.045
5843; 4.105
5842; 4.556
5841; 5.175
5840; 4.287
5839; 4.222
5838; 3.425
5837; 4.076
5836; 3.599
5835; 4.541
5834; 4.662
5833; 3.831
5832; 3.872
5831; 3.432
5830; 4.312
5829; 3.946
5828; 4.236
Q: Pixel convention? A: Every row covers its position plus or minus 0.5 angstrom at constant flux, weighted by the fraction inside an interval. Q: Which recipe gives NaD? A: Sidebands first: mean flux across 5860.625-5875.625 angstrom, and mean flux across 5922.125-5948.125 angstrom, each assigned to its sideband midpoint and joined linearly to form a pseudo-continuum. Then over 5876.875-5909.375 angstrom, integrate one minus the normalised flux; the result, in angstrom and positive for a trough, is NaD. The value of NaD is 3.8 angstrom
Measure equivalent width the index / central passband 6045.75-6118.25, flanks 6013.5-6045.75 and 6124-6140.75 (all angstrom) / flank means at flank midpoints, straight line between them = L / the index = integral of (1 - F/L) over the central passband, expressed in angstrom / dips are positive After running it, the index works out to -3.1 angstrom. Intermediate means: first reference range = 3.99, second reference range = 3.73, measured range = 4.02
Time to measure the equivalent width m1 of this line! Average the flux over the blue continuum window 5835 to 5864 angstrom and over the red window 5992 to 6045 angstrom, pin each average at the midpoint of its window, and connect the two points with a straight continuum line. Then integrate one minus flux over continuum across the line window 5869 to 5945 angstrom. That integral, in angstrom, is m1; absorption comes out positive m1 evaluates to 5.57 angstrom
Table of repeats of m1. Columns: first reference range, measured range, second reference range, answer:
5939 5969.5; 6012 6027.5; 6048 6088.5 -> 0.34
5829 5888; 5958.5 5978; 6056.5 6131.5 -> 0.93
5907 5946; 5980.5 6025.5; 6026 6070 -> 0.57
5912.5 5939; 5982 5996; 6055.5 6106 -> -0.20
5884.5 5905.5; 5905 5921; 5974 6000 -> -1.96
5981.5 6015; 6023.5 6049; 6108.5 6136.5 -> -0.56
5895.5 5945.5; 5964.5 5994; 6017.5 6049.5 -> 0.33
